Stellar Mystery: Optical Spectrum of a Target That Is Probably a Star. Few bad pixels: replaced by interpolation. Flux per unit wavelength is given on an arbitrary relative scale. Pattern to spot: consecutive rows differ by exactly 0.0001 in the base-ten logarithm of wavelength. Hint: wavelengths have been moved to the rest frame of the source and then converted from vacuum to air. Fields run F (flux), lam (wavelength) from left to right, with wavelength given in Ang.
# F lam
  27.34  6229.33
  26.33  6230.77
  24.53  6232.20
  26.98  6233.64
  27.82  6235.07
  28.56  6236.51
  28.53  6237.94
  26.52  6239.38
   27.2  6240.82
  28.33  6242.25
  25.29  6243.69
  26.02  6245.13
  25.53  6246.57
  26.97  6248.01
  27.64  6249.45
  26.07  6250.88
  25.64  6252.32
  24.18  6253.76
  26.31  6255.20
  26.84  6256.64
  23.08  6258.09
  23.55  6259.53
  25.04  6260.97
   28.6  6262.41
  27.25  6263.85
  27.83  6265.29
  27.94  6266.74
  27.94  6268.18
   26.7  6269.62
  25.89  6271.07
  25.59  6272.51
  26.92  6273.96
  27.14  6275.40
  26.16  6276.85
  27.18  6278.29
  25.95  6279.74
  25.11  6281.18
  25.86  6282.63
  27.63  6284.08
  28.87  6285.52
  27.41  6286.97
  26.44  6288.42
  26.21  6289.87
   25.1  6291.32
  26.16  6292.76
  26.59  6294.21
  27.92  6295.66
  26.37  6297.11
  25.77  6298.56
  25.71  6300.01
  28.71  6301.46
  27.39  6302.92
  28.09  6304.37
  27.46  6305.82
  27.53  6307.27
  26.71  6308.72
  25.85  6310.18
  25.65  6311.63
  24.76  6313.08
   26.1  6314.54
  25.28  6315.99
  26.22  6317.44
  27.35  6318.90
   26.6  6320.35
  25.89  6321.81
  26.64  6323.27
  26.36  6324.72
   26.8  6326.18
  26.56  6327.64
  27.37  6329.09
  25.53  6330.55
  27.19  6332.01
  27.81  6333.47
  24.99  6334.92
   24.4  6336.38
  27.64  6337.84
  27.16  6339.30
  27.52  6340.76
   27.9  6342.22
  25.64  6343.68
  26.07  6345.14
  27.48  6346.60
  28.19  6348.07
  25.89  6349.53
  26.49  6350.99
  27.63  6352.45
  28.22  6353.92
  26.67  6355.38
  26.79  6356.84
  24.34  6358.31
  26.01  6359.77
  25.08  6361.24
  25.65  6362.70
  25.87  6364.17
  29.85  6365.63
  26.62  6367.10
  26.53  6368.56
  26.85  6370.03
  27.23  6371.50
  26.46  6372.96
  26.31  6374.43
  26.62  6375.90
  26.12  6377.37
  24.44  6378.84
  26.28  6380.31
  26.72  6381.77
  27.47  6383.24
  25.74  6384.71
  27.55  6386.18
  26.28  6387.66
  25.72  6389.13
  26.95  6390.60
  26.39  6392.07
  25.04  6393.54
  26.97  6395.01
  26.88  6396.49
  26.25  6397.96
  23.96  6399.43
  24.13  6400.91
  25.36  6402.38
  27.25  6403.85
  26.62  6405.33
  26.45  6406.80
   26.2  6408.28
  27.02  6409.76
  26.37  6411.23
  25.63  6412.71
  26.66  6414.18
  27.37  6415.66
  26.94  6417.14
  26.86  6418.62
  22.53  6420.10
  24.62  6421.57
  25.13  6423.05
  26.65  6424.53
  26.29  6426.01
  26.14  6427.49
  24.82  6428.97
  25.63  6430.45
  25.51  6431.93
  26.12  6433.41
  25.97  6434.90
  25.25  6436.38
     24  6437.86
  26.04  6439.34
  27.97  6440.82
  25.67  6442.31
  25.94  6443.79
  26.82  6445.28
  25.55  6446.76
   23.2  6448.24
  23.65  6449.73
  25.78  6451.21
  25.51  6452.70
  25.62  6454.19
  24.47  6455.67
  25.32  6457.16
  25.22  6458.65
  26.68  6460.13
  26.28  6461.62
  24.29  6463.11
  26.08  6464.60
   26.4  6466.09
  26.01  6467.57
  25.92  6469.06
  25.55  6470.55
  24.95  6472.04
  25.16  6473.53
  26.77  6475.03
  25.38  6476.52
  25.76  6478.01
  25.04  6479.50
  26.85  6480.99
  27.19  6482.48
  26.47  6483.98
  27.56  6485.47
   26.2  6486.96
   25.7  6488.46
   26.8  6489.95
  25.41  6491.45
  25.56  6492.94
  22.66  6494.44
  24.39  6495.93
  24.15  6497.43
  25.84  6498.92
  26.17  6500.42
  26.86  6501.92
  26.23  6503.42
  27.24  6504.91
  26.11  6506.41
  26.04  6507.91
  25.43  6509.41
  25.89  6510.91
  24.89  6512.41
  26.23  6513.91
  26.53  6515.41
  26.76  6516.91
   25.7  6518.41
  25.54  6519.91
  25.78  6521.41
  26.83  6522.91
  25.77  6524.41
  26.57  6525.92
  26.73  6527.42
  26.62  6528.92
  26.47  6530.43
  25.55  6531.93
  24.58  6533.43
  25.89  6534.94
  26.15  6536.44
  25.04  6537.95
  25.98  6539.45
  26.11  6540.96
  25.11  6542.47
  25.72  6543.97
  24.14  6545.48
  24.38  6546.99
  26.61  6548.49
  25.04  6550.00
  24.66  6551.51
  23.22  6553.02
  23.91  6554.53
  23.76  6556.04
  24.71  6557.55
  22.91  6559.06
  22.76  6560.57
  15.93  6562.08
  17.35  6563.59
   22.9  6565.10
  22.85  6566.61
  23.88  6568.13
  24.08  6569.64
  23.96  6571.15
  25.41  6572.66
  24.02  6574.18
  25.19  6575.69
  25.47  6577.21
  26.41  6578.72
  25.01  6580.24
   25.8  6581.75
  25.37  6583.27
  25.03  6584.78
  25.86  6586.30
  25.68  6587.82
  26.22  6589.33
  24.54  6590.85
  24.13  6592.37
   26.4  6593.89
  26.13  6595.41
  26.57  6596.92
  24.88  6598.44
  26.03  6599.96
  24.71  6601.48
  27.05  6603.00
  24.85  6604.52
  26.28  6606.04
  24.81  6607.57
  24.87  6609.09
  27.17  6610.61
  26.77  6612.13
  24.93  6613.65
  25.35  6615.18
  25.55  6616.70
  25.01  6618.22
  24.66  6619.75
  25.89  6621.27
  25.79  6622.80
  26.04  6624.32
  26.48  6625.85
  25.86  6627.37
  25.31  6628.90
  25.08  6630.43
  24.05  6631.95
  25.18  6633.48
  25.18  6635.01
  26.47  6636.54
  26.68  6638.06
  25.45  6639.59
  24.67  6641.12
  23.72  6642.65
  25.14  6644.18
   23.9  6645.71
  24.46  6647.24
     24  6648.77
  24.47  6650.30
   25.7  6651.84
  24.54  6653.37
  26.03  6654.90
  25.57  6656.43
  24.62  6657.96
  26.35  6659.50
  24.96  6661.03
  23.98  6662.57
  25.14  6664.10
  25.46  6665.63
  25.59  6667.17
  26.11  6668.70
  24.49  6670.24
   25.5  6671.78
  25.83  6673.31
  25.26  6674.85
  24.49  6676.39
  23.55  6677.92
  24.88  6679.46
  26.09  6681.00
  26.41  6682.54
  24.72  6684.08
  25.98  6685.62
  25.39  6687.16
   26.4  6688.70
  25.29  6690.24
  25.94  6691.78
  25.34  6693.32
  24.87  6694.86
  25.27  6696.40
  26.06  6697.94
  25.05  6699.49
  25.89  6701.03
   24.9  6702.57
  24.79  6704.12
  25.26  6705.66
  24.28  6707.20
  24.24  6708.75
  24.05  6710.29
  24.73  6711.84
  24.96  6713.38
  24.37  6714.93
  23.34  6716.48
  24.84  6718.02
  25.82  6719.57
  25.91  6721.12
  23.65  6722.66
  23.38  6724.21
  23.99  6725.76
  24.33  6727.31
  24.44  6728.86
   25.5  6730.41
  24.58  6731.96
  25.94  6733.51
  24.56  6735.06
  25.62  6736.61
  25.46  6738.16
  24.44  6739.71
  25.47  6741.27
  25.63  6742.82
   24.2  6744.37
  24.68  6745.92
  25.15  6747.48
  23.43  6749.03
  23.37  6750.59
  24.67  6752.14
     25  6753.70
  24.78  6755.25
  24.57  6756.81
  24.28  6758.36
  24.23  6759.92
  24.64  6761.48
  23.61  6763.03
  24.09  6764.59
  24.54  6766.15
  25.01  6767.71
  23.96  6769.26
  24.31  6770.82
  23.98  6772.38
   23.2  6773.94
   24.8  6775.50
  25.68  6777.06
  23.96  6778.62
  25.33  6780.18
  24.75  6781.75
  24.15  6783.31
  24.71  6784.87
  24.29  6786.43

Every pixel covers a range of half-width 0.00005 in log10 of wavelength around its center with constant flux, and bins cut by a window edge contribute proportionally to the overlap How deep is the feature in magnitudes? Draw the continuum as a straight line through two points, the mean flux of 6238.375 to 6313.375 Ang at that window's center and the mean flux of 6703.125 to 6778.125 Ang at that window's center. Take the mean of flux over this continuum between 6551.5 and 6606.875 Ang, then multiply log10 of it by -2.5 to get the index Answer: 0.04 mag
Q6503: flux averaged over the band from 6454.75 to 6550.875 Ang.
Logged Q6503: 25.8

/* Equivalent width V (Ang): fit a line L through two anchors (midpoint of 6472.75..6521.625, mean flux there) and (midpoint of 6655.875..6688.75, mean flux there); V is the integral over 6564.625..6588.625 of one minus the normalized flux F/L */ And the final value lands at 0.7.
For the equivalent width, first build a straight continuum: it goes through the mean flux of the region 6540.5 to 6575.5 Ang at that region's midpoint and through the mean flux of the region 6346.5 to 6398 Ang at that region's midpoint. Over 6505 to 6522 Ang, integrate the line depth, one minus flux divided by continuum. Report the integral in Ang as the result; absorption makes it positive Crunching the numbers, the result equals -1.1 Ang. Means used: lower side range 26.5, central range 25.9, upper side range 23.6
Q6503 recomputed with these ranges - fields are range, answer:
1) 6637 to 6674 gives 25.1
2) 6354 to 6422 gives 26.2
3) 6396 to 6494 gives 25.8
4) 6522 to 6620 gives 25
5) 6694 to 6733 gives 24.7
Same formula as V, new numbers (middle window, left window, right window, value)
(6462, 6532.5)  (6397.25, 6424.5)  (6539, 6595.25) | -2.5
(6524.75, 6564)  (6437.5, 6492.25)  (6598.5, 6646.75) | 1.6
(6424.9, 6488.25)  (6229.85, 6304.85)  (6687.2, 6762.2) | 0.3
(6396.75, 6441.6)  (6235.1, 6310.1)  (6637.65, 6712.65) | 0.4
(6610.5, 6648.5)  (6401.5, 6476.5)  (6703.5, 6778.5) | -0.5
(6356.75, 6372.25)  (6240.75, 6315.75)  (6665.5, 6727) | -0.1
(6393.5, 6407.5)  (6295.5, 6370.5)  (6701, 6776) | 0.2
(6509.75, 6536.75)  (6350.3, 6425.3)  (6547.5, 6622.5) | -0.9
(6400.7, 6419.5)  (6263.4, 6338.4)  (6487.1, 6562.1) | -0.3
